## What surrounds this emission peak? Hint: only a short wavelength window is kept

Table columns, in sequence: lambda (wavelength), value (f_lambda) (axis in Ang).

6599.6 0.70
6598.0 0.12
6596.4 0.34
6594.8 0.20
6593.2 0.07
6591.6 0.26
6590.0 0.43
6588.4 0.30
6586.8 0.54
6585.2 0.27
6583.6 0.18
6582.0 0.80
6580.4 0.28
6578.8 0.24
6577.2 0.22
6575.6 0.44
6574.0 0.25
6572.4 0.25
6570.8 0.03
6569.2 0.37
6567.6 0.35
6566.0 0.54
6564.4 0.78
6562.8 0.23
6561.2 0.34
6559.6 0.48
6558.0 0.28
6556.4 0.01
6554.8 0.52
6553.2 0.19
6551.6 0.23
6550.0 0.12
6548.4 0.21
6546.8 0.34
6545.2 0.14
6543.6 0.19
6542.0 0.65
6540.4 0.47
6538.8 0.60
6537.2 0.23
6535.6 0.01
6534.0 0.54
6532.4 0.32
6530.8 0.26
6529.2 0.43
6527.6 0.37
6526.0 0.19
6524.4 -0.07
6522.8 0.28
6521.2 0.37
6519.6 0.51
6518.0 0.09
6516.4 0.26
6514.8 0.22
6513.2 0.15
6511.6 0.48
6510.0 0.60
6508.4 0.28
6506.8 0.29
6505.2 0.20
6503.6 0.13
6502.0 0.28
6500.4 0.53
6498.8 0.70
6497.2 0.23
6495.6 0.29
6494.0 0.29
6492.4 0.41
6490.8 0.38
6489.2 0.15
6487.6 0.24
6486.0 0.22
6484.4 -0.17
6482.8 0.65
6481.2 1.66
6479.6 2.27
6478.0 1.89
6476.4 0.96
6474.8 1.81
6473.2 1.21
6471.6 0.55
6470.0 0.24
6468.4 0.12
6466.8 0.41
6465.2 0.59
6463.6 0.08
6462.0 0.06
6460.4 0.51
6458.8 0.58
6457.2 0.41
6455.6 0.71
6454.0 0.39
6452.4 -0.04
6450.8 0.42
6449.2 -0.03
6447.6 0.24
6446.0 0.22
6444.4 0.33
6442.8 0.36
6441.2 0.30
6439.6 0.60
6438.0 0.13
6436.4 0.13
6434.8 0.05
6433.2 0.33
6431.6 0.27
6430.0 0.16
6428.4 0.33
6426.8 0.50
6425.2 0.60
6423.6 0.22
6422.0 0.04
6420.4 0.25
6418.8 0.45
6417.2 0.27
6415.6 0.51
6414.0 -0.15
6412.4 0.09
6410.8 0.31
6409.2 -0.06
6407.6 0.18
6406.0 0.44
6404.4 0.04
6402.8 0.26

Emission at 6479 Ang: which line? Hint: [O II]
